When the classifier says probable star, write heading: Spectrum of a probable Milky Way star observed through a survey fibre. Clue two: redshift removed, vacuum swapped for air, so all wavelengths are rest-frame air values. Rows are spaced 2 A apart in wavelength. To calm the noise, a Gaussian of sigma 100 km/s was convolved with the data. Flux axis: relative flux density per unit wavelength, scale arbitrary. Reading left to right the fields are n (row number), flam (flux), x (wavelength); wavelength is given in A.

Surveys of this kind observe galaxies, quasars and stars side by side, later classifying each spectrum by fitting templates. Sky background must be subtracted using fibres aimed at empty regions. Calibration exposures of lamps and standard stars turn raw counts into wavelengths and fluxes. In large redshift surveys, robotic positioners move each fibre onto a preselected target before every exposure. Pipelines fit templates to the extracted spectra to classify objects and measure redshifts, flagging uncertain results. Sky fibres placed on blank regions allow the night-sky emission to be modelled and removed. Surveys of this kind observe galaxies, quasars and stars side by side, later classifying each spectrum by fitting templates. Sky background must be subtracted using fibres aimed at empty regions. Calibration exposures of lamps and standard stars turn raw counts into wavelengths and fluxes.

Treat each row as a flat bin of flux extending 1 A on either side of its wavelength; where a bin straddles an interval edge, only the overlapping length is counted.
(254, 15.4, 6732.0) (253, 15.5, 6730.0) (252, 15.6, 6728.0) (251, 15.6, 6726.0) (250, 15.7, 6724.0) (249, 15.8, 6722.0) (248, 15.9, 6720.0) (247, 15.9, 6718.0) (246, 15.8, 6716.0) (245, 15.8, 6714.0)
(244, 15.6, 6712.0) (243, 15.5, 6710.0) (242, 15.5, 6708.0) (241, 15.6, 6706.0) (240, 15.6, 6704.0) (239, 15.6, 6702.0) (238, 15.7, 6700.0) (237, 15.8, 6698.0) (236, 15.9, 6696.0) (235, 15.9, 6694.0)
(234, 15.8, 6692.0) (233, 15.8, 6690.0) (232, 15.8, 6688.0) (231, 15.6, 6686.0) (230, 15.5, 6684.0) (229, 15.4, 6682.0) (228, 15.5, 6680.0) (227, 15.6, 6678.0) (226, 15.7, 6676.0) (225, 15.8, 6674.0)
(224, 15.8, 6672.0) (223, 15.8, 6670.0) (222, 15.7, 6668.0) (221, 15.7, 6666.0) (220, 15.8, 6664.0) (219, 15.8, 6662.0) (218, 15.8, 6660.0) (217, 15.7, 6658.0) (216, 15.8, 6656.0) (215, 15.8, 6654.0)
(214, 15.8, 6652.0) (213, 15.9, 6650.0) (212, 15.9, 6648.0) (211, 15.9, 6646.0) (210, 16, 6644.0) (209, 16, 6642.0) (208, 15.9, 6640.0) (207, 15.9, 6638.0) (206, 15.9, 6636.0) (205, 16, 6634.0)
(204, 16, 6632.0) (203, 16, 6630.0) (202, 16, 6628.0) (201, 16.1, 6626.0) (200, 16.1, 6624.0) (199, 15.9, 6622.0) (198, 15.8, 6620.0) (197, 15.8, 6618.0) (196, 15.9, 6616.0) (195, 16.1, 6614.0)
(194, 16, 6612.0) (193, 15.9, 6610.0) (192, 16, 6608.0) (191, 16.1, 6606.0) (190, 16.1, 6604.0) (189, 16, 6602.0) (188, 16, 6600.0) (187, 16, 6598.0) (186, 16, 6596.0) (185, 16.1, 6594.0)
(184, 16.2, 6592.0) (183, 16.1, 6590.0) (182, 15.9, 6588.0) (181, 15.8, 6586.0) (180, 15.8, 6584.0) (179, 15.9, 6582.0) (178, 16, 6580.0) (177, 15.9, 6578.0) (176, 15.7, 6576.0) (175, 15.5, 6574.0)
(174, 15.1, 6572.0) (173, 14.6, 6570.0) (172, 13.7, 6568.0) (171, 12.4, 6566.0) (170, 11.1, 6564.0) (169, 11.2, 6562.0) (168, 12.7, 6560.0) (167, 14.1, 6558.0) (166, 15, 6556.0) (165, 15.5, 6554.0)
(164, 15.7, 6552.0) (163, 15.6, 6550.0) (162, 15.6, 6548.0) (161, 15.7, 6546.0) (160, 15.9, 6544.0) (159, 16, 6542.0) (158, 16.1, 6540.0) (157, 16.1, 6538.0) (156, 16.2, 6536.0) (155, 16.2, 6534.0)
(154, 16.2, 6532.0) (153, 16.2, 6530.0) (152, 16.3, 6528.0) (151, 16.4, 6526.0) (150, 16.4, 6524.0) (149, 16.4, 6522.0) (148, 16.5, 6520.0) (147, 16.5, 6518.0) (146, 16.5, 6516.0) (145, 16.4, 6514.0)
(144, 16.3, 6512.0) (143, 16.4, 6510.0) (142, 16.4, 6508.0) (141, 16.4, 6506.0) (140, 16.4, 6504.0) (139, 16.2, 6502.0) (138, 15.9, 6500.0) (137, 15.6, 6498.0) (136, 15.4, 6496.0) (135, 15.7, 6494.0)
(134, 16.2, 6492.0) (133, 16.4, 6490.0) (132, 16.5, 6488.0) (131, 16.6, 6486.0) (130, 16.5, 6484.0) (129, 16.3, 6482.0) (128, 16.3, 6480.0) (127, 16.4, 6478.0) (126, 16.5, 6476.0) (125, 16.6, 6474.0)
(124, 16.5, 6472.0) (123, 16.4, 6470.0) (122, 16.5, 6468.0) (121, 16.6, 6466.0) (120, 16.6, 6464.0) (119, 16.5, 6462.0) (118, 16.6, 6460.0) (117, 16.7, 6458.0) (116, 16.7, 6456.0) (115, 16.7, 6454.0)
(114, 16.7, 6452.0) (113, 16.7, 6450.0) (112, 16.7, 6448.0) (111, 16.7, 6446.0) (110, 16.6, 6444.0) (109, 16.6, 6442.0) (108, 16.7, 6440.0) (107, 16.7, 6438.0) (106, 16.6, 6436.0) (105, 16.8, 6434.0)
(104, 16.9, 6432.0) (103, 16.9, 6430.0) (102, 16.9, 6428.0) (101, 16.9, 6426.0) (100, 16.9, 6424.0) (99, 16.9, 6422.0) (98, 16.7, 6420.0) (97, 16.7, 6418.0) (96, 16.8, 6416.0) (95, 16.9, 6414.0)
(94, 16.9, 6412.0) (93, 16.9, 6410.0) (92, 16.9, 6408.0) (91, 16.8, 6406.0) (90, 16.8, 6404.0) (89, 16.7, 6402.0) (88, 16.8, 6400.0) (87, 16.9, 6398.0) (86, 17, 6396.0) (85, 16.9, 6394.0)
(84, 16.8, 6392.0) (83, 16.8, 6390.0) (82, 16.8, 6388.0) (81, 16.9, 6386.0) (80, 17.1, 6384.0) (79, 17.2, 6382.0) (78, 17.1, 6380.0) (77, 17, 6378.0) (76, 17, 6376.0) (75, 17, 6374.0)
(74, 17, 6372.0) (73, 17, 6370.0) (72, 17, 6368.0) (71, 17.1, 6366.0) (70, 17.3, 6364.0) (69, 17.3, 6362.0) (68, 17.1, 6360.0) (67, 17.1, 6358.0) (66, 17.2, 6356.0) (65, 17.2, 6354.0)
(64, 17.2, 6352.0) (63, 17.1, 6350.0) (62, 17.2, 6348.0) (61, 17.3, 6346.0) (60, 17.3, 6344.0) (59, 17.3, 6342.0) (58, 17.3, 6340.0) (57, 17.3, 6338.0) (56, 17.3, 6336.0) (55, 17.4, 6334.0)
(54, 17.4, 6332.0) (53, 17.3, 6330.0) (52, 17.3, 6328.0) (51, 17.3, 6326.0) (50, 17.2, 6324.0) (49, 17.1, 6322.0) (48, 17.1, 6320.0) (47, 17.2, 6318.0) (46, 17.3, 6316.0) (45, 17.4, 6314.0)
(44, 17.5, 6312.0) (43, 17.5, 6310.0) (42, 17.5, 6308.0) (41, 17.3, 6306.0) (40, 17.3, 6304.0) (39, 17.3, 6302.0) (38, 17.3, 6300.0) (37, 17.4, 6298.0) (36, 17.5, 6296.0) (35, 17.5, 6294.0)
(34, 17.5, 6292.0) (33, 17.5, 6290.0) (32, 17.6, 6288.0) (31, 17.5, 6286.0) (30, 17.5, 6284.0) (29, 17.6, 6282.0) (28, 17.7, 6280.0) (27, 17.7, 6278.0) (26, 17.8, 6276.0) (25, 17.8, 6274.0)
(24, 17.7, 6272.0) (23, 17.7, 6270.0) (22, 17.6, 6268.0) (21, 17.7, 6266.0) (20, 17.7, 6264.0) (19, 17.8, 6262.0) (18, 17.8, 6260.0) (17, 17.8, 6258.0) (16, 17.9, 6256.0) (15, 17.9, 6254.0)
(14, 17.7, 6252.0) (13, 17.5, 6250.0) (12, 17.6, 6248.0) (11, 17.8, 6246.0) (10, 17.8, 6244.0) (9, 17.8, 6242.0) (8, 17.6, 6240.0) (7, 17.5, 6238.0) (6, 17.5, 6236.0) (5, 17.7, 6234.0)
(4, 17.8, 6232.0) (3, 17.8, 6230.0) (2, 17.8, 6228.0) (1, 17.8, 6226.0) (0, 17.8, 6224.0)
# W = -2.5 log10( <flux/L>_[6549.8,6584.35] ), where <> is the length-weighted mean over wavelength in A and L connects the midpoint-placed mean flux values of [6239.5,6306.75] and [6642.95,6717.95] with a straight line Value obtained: 0.126 mag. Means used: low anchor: 17.6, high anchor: 15.7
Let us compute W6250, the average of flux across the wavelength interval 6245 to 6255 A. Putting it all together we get 17.7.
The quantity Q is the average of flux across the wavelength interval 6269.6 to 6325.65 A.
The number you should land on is 17.5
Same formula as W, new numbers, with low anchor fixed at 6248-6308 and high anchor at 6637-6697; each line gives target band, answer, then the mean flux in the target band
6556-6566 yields 0.28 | 12.6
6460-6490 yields 0.01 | 16.5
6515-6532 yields 0.00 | 16.4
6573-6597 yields 0.02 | 15.9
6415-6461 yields 0.01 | 16.7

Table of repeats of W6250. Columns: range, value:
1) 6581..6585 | 15.9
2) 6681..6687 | 15.5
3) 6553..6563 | 13.7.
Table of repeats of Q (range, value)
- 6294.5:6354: 17.3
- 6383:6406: 16.9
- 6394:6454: 16.8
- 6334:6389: 17.1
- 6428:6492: 16.6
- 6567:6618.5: 15.8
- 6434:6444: 16.7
